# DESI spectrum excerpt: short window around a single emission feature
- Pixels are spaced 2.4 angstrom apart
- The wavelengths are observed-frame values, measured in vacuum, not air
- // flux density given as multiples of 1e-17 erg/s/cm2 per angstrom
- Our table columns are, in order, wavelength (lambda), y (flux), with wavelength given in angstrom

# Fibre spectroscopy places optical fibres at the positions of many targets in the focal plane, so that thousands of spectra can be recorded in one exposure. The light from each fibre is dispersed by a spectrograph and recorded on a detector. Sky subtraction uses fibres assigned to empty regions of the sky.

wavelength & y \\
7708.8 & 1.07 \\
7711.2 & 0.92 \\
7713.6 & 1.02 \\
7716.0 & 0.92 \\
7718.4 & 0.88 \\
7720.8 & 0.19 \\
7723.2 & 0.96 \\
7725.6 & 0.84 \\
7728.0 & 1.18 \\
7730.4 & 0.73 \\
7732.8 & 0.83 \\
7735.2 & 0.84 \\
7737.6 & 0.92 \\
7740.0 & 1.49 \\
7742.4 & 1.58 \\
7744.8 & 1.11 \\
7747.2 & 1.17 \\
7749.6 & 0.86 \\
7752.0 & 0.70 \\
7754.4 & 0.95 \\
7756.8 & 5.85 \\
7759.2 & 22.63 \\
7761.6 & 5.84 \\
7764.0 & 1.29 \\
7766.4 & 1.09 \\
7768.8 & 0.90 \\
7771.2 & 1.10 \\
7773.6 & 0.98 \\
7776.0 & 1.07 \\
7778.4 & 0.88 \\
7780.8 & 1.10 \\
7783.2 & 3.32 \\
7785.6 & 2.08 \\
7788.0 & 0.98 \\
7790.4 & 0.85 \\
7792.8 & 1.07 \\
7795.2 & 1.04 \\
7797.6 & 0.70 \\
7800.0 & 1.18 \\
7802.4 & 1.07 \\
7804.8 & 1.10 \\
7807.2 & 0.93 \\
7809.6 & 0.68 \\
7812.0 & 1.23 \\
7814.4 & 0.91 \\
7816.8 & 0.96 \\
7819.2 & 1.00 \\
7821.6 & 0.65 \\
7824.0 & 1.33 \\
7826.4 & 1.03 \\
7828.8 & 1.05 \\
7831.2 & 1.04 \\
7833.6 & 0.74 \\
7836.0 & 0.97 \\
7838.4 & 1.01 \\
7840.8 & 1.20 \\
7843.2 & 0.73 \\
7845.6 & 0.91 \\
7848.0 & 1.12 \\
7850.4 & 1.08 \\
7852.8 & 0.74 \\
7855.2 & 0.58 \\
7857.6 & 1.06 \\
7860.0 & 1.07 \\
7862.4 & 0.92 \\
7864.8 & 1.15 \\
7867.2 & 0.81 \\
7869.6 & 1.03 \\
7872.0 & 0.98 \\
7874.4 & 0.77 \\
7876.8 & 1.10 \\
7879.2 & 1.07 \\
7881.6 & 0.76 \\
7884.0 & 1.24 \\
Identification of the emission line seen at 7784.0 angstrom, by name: [N II]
